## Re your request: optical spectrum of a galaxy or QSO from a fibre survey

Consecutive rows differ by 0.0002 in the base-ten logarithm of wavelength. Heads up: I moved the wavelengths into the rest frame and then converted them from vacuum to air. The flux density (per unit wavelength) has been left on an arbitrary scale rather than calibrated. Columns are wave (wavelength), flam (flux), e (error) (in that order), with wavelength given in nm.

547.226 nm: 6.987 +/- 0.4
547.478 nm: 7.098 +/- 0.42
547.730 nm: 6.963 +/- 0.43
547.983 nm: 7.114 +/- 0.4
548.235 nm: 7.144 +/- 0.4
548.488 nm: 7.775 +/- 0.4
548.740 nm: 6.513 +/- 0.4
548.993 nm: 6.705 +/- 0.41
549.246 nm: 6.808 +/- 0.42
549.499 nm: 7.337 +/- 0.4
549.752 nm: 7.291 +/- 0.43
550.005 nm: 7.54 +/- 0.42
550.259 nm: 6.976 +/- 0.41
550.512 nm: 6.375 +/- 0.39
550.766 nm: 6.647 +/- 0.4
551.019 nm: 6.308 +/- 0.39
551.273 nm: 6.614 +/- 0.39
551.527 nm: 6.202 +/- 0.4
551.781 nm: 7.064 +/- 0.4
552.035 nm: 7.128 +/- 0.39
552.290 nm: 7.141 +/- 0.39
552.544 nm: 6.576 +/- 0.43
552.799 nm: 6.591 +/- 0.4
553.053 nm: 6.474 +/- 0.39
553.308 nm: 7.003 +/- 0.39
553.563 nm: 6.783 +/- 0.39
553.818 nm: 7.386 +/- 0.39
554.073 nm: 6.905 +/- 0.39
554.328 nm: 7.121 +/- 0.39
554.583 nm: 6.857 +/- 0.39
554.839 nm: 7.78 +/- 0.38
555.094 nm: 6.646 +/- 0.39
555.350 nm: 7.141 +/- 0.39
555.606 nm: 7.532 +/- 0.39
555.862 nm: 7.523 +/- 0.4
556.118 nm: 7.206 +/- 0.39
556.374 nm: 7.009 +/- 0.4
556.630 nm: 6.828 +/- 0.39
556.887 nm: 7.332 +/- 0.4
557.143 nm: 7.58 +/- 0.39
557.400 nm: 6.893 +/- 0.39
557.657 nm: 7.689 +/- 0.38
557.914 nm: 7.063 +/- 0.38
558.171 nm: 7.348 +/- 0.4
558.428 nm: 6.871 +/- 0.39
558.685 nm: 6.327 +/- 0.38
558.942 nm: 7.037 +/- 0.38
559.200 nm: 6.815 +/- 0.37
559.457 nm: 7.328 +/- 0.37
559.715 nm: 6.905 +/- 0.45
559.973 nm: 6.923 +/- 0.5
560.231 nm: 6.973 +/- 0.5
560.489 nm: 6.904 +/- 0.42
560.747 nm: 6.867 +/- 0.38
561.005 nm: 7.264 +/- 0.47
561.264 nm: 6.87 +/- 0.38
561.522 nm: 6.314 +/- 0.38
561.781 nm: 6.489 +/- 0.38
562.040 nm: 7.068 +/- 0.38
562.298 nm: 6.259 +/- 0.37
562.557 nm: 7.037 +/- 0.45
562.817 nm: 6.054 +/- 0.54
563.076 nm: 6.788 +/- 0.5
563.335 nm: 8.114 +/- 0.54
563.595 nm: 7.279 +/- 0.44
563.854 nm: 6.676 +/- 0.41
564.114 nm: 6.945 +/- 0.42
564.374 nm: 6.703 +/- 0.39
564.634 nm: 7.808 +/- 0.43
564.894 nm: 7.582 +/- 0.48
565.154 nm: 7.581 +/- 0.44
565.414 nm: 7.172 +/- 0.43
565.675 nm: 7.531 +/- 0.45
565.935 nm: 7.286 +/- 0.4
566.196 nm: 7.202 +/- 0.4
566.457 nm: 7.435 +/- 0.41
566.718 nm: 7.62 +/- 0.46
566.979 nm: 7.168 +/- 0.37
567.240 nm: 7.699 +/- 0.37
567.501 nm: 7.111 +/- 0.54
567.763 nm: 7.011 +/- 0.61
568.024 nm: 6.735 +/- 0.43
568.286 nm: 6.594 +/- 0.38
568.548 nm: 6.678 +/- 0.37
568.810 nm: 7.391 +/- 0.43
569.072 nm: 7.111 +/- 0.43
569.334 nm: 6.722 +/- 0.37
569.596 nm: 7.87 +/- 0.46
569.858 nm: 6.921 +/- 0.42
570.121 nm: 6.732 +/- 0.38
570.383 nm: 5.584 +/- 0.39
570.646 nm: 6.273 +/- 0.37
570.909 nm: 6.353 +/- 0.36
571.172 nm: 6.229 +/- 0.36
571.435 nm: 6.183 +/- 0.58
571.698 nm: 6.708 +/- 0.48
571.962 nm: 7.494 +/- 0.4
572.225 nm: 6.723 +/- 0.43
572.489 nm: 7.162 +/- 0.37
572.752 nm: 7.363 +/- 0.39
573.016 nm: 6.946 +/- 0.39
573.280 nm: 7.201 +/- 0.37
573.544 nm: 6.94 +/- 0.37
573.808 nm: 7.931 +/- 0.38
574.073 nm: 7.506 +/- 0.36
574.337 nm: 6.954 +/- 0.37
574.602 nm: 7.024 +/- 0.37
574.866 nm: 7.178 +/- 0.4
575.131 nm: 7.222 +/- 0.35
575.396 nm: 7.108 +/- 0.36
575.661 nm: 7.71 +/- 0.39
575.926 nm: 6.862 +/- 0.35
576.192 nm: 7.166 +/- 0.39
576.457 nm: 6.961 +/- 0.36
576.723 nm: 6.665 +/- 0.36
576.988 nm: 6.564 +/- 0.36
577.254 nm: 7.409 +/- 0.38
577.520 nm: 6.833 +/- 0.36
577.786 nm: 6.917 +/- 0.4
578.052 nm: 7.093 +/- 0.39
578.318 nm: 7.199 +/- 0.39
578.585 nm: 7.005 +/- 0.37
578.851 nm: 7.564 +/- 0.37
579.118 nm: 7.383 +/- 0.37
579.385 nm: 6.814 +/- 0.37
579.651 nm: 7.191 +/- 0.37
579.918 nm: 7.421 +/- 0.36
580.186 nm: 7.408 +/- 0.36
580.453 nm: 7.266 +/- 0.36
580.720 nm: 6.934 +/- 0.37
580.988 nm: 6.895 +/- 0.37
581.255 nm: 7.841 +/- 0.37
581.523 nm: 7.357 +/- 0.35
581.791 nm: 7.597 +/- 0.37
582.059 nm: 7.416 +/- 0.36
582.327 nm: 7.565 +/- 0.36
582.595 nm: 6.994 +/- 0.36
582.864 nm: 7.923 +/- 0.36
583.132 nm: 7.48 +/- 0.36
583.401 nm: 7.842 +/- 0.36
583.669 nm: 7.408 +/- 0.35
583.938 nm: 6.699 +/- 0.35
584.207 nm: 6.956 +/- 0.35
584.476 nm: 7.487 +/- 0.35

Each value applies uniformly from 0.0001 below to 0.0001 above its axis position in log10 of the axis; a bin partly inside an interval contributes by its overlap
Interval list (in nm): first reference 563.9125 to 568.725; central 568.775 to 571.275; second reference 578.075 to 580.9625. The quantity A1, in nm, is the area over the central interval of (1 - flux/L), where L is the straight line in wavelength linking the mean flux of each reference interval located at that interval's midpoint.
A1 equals 0.18 nm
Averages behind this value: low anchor 7.21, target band 6.7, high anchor 7.2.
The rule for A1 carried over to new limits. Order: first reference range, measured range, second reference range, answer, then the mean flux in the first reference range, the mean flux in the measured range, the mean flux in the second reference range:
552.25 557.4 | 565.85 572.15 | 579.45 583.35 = 0.275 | 7.07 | 6.92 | 7.38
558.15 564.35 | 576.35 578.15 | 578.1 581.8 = 0.073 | 6.88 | 6.92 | 7.26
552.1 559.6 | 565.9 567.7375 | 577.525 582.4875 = -0.050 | 7.06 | 7.34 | 7.26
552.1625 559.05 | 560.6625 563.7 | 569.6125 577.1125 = 0.065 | 7.06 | 6.86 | 6.93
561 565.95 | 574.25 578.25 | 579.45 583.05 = 0.122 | 7.03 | 7.05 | 7.36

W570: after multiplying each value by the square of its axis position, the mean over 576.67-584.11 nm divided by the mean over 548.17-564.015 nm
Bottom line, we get 1.13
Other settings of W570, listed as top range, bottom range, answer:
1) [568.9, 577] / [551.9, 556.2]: 1.06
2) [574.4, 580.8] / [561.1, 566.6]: 1.06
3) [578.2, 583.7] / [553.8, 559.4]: 1.12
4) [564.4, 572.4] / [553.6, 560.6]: 1.03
